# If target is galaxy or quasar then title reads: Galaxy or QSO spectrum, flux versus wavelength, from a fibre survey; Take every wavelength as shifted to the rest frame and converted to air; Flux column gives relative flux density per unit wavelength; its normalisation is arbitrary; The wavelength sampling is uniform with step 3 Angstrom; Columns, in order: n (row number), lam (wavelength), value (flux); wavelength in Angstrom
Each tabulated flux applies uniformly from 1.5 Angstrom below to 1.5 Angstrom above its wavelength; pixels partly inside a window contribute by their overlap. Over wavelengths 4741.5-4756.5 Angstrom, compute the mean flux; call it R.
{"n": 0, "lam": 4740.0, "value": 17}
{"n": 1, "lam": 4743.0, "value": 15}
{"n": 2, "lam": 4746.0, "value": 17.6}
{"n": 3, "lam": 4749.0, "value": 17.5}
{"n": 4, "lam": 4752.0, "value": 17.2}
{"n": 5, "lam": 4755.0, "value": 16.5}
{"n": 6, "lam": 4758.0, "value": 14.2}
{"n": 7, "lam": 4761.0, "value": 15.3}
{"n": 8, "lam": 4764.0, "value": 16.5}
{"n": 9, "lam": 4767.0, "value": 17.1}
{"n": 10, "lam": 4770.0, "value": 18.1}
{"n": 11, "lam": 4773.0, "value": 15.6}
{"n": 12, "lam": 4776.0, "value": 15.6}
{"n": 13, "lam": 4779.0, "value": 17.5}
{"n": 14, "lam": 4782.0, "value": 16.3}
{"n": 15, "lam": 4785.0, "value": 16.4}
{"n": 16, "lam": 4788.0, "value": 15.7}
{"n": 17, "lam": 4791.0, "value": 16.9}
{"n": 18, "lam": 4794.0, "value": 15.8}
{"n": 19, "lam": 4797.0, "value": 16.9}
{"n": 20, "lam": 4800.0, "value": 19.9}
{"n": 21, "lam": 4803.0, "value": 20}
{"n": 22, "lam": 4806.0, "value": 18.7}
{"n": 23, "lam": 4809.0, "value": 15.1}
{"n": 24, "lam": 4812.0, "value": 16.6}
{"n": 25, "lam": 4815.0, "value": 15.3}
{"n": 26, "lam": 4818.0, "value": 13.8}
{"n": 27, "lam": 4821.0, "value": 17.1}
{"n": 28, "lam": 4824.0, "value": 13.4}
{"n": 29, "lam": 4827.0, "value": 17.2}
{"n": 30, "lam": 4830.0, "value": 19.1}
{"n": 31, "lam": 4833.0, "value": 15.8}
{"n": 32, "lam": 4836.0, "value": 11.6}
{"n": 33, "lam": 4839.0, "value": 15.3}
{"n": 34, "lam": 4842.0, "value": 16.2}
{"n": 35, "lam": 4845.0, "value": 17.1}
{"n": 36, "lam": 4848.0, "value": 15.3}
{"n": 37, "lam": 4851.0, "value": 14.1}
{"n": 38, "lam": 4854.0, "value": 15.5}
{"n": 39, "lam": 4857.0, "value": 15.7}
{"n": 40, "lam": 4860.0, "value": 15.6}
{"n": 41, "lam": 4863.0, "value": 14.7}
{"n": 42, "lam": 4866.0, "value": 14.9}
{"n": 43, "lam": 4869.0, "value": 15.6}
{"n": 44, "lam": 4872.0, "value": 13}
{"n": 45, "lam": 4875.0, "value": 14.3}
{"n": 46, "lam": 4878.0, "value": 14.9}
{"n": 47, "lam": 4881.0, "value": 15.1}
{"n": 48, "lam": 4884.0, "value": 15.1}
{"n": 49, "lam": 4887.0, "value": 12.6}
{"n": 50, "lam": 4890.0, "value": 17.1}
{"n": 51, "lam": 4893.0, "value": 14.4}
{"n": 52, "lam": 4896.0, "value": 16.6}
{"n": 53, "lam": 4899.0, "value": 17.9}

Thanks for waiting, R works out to 16.8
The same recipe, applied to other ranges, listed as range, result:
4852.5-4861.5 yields 15.6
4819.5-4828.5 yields 15.9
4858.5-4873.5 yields 14.8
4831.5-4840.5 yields 14.2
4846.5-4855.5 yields 15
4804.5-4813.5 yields 16.8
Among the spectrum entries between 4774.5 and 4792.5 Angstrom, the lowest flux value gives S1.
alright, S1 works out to 15.6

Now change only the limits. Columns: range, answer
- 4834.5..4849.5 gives 11.6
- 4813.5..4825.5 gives 13.4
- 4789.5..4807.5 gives 15.8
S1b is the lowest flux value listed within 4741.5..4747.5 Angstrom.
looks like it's 15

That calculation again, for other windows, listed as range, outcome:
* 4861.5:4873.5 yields 13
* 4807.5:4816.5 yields 15.1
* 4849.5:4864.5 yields 14.1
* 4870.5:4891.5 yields 12.6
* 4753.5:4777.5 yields 14.2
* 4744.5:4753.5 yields 17.2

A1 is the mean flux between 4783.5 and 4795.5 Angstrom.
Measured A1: 16.2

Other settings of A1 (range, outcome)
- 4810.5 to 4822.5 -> 15.7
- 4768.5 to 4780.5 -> 16.7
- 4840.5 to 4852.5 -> 15.7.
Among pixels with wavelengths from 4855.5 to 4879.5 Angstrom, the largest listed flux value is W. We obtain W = 15.7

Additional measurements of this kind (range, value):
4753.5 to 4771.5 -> 18.1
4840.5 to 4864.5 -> 17.1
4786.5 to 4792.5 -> 16.9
